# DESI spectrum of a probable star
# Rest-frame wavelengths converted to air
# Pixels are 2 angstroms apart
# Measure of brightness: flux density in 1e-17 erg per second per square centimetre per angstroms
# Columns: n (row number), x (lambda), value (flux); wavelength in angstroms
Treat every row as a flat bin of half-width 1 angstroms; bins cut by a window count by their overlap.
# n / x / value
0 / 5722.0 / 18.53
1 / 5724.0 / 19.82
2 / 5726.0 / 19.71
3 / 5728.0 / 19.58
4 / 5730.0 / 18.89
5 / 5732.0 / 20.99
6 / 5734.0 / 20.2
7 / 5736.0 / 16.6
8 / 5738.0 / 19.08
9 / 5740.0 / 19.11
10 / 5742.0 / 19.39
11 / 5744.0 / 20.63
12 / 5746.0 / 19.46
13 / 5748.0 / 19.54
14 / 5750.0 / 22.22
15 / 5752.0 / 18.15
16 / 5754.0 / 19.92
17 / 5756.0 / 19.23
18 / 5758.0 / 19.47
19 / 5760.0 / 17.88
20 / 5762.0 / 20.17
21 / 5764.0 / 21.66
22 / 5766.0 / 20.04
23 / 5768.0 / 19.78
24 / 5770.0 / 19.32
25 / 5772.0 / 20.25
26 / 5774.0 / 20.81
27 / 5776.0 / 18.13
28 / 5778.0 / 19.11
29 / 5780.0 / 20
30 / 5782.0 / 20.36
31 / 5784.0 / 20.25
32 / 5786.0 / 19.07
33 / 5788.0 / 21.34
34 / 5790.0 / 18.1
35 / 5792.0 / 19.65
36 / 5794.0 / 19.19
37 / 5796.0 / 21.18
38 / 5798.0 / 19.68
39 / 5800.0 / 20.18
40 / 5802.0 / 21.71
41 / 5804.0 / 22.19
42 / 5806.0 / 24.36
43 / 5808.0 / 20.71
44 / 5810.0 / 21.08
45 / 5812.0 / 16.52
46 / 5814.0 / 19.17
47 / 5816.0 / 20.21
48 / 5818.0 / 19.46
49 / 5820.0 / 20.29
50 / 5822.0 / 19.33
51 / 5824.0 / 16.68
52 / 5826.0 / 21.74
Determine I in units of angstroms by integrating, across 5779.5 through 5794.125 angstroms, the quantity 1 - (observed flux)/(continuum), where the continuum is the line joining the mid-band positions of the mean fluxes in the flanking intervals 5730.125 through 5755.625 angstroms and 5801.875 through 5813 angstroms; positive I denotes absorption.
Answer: 0.6 angstroms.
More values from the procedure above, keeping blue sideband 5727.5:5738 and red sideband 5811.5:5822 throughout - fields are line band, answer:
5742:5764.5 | -0.6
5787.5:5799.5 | -0.3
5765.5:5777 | -0.3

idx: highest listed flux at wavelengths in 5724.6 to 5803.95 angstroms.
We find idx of 22.22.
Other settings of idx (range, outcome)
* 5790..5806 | 24.36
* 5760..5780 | 21.66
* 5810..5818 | 21.08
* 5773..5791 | 21.34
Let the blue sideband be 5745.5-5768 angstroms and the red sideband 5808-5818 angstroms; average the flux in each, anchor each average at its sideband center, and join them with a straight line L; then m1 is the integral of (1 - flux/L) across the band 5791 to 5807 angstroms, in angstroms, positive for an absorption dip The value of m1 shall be -1.2 angstroms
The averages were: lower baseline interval 19.8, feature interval 21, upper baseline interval 19.4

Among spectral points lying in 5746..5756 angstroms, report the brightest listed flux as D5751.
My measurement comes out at 22.22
